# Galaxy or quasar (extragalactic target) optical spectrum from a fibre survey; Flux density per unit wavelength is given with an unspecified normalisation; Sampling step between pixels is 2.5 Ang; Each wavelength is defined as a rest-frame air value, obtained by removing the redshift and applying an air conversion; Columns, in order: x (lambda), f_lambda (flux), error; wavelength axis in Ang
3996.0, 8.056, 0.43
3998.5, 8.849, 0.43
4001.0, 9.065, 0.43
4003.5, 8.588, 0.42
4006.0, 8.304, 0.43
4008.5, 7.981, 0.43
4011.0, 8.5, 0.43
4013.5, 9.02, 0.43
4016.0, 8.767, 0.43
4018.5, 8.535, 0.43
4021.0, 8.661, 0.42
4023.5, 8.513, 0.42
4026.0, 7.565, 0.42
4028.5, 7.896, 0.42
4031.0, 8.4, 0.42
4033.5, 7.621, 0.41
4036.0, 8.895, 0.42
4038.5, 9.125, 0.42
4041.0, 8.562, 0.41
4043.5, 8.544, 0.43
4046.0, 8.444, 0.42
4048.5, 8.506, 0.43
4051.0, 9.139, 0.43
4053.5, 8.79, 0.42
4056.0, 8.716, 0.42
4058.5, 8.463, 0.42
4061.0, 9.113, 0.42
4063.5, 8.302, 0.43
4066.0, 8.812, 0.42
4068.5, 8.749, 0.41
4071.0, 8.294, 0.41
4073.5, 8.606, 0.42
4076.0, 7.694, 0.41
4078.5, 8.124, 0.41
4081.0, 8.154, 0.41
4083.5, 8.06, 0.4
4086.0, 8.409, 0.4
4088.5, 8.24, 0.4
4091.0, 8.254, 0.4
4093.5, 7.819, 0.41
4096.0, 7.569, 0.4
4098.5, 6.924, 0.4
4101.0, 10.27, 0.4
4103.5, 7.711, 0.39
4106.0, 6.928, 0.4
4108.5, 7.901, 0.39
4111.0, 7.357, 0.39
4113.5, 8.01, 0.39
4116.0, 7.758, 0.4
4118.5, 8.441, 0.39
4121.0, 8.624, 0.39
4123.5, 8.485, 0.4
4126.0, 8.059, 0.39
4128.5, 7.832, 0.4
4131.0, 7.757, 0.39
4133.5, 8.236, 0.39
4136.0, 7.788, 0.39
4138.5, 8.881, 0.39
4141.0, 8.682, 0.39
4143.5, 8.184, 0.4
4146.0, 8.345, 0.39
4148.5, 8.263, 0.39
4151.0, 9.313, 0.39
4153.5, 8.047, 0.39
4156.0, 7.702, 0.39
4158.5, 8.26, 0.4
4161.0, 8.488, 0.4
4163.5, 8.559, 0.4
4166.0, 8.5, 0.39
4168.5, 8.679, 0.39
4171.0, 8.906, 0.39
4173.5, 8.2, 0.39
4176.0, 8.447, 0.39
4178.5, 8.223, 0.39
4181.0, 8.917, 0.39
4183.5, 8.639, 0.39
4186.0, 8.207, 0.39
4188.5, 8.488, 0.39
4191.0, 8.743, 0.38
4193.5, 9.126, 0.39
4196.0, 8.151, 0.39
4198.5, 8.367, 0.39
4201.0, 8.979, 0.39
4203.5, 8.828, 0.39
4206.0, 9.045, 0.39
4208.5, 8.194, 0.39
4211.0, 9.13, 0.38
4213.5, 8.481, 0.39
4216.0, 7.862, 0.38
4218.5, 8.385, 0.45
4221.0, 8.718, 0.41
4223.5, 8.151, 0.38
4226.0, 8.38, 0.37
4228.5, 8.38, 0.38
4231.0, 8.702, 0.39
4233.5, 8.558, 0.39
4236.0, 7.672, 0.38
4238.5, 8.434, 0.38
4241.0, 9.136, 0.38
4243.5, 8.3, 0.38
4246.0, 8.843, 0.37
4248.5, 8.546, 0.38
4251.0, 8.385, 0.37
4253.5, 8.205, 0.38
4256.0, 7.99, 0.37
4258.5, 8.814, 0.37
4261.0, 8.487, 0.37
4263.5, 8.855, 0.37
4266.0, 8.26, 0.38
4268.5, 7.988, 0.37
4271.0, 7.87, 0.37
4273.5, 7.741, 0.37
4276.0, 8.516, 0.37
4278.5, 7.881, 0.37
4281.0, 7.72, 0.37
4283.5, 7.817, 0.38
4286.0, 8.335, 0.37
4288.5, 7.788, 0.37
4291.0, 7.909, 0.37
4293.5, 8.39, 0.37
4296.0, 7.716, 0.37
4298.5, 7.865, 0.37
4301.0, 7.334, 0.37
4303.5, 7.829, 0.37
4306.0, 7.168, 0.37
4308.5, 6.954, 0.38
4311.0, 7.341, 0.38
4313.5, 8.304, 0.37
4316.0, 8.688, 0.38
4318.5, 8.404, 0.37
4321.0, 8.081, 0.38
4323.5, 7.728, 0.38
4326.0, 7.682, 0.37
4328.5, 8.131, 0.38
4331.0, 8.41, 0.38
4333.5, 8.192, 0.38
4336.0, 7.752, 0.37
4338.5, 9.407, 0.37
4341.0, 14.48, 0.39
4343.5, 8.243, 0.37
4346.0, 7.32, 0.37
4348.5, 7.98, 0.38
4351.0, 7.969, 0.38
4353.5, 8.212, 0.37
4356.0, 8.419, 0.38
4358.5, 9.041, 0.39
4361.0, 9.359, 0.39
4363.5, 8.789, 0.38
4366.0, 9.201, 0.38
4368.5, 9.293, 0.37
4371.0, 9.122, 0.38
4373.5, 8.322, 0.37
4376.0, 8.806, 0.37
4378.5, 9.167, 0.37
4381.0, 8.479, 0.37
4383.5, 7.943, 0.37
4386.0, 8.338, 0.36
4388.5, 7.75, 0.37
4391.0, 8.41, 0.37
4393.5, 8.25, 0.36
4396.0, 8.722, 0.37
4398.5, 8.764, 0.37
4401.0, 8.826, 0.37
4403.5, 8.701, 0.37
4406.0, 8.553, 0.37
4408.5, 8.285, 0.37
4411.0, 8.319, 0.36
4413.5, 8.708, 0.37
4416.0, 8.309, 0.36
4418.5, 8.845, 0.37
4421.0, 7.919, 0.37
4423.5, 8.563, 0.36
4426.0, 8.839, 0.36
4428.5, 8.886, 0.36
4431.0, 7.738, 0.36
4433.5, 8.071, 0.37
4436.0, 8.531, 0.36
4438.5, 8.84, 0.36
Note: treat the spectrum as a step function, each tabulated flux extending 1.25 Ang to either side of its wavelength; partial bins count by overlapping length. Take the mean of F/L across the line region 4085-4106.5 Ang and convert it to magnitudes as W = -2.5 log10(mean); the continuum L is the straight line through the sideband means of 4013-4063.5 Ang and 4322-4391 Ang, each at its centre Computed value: 0.07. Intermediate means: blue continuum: 8.55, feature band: 8.05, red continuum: 8.64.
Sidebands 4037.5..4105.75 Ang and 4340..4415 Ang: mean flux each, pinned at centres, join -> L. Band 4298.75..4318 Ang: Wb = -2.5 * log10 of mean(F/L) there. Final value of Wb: 0.12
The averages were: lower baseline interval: 8.4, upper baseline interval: 8.71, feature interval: 7.7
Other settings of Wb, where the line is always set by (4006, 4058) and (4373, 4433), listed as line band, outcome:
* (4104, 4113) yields 0.14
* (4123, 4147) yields 0.04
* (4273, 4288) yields 0.06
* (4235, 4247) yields 0.00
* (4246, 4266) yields 0.00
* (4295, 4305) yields 0.11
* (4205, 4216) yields -0.02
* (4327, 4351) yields -0.04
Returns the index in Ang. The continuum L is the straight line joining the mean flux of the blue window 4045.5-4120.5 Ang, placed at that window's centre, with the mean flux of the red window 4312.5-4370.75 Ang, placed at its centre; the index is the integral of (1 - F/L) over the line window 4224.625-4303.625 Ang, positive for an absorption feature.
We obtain 3.03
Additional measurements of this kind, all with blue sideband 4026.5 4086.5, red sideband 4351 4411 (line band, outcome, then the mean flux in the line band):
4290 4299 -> 0.6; 7.98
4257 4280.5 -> 0.9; 8.25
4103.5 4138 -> 2.2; 7.95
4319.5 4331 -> 0.8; 7.97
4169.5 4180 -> 0.1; 8.46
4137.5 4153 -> -0.1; 8.58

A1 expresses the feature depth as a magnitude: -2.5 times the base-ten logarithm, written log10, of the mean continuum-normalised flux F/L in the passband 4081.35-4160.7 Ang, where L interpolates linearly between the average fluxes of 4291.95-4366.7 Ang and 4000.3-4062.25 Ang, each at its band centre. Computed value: 0.05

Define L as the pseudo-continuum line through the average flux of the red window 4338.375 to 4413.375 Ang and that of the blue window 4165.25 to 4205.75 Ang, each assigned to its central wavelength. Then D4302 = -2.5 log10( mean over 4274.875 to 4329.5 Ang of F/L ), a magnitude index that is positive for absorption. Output 0.10 mag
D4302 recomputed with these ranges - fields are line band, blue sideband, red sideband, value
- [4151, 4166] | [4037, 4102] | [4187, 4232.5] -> 0.02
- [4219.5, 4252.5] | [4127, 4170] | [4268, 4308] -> -0.06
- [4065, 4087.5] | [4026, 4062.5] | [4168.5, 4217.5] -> 0.03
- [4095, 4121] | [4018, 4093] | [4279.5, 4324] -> 0.05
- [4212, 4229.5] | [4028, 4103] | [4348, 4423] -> 0.02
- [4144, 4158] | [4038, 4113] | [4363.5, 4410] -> 0.01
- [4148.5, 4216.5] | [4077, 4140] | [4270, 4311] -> -0.08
